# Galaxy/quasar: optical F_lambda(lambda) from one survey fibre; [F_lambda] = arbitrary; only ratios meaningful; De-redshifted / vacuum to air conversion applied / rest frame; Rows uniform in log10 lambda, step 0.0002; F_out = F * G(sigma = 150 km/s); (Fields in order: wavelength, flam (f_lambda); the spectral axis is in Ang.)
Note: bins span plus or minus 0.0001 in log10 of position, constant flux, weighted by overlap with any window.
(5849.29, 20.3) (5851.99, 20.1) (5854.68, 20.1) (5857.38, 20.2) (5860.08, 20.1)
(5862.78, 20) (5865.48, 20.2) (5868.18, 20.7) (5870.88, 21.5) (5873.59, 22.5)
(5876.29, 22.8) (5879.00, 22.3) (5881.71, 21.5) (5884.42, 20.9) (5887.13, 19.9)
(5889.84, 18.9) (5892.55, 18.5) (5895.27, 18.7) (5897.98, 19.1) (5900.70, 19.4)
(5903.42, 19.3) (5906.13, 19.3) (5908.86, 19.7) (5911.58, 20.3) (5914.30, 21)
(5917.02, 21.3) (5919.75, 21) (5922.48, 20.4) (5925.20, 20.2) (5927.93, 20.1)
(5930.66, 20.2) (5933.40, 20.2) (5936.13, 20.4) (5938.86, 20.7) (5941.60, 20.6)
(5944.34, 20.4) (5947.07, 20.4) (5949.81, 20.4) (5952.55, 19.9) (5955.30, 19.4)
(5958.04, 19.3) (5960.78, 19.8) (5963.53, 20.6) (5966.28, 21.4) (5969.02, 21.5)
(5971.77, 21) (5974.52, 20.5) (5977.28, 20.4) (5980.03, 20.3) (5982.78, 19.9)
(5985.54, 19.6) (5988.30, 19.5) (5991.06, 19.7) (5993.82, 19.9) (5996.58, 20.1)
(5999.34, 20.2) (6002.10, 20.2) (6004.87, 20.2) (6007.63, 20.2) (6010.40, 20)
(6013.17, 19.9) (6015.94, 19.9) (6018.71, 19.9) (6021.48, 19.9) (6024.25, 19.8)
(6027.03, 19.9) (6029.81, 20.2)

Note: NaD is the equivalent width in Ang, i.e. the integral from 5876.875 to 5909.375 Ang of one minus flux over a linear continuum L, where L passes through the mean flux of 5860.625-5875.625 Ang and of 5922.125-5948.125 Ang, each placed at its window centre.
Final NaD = 1.4 Ang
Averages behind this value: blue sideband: 21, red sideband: 20.4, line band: 19.9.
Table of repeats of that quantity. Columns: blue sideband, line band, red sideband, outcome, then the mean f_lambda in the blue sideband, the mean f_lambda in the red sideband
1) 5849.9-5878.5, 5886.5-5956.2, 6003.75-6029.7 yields 1.8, 20.8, 20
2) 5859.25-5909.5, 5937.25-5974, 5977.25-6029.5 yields -0.6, 20.3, 20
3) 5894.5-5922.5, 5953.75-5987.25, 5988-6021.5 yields -0.5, 20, 20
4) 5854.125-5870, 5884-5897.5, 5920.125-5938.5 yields 0.7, 20.3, 20.3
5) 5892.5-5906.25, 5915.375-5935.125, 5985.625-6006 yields -1.2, 19.1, 19.9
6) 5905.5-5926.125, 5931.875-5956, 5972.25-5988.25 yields 0.0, 20.4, 20.1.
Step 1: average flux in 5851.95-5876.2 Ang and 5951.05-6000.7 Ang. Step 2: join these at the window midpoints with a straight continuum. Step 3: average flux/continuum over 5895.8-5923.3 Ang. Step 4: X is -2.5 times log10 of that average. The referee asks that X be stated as 0.03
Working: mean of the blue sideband 20.7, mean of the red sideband 20.2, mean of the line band 20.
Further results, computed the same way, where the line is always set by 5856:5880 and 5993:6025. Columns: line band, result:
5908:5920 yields 0.00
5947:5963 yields 0.03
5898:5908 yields 0.08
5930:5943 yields 0.01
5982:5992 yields 0.03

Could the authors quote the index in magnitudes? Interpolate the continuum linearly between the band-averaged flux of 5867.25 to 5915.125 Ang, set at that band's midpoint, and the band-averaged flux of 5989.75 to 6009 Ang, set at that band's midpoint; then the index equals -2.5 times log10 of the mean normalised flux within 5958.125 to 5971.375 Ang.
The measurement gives -0.03 mag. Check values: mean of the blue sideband 20.3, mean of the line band 20.7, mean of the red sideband 20.1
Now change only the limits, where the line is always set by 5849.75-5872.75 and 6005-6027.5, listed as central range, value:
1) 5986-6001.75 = 0.01 mag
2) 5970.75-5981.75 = -0.02 mag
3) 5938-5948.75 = -0.02 mag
